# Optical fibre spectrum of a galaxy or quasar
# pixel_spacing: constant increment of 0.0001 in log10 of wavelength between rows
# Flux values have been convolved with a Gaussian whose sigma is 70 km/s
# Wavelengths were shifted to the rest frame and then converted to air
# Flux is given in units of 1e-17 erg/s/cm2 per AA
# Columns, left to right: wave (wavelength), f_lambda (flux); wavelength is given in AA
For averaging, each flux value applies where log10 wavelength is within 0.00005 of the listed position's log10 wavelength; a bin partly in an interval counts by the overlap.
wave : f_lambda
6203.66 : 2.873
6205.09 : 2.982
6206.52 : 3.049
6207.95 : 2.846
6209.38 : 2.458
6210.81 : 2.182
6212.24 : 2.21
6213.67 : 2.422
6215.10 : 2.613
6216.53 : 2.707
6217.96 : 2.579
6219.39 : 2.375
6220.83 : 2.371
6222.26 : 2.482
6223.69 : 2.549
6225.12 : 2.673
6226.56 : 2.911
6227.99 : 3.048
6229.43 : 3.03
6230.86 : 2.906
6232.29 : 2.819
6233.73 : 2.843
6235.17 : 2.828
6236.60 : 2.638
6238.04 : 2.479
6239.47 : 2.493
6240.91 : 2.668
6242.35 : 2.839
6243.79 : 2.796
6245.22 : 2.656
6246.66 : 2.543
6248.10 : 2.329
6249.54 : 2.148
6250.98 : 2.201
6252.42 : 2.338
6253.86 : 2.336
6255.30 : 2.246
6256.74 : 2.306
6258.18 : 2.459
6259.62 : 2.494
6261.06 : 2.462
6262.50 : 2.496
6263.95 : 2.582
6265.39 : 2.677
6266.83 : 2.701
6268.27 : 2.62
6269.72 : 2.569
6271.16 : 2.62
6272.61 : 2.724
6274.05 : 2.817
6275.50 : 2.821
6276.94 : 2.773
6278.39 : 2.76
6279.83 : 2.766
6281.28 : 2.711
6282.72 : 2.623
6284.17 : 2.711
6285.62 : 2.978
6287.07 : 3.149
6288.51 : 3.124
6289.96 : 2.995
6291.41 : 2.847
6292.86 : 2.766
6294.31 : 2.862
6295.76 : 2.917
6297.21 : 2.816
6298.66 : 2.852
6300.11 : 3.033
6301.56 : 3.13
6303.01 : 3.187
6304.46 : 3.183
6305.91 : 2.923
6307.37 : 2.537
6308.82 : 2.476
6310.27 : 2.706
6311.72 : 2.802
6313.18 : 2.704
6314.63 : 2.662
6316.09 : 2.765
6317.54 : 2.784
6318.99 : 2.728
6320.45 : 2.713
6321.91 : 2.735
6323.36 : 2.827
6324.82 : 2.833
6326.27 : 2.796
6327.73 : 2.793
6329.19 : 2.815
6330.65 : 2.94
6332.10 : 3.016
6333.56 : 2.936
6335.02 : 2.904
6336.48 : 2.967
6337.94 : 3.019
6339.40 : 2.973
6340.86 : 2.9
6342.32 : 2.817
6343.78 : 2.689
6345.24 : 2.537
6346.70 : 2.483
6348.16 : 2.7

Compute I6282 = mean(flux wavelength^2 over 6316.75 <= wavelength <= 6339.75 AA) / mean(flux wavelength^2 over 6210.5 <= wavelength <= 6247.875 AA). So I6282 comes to 1.1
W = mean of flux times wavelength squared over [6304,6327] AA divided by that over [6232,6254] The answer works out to 1.10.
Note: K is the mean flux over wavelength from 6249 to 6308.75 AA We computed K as 2.71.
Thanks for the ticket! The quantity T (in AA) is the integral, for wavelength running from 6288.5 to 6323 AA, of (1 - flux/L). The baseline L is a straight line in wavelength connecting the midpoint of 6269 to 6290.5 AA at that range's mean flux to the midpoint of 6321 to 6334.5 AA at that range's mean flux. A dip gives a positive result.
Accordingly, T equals -0.1 AA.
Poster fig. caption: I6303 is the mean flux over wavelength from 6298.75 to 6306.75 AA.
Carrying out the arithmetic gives 3.06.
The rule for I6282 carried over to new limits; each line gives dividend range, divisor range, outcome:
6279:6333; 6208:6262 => 1.14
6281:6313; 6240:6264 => 1.19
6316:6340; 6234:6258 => 1.18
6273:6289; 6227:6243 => 1.03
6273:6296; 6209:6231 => 1.12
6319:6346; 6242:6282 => 1.13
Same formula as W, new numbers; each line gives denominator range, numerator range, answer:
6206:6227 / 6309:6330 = 1.12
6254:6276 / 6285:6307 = 1.17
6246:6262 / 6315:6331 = 1.21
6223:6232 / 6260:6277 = 0.94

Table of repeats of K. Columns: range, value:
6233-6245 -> 2.7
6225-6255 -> 2.64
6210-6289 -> 2.62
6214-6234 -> 2.7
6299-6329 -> 2.82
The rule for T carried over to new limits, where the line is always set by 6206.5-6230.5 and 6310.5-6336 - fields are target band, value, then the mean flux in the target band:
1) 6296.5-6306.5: -0.9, 3.02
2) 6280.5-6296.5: -0.8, 2.88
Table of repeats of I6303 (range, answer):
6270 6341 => 2.84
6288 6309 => 2.92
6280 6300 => 2.87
